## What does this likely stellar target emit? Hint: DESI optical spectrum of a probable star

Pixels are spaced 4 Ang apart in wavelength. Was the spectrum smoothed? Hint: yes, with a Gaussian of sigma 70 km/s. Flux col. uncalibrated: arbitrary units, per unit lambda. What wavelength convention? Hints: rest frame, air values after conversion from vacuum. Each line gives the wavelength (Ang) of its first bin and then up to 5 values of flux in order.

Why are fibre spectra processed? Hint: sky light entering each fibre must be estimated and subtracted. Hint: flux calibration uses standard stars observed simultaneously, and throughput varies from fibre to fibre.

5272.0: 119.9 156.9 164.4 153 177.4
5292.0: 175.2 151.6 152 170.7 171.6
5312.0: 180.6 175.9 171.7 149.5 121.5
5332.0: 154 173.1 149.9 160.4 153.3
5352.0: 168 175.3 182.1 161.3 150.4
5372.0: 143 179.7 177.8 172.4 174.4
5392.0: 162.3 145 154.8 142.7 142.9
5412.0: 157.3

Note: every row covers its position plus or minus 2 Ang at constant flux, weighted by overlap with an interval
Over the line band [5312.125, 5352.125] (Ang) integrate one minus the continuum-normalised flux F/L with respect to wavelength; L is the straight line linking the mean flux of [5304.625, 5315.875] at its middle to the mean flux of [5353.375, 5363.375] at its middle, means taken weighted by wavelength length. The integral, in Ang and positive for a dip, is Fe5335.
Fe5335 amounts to 3.9 Ang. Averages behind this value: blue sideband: 175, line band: 158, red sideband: 176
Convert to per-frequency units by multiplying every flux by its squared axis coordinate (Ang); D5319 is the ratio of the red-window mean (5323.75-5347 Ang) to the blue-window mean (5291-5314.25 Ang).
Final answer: 0.92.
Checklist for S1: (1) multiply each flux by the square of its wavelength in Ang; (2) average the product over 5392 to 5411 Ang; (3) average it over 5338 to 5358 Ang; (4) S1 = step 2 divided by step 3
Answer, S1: 0.94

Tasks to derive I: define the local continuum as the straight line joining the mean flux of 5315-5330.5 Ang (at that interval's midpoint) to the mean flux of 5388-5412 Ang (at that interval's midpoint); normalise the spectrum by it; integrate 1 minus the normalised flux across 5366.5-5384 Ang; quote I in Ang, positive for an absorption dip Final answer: -1.3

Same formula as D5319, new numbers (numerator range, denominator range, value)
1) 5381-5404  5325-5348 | 1.08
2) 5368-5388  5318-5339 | 1.11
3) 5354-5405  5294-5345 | 1.04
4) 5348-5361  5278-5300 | 1.08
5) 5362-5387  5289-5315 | 1.01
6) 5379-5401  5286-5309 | 1.02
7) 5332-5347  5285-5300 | 0.99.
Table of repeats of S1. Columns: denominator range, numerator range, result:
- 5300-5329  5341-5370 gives 1.02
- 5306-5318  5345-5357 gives 0.95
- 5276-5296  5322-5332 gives 0.86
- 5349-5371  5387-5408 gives 0.94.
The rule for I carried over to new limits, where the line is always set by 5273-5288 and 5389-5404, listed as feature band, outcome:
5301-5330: -1.08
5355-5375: -0.98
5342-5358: -0.89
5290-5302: -0.15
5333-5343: -0.30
